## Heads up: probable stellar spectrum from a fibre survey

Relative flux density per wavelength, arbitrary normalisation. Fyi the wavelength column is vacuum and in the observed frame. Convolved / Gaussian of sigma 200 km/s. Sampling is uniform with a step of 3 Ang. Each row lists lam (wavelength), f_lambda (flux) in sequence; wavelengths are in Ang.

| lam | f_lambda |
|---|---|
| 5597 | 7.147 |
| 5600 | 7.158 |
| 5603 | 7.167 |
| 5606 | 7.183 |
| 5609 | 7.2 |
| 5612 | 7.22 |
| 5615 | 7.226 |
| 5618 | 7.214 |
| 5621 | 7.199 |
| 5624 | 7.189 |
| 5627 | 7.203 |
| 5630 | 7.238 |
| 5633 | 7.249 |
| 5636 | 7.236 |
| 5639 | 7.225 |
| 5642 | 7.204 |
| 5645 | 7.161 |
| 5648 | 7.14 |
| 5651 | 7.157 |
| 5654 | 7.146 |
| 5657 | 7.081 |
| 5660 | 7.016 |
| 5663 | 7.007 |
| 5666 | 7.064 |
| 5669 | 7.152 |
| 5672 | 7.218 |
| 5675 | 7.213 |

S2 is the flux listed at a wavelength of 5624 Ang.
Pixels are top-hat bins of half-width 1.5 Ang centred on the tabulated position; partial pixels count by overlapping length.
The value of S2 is 7.189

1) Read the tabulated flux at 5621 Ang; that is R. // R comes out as 7.199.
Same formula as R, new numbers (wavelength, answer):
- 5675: 7.213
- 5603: 7.167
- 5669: 7.152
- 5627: 7.203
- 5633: 7.249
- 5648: 7.14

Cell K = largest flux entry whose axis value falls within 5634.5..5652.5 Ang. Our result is 7.236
